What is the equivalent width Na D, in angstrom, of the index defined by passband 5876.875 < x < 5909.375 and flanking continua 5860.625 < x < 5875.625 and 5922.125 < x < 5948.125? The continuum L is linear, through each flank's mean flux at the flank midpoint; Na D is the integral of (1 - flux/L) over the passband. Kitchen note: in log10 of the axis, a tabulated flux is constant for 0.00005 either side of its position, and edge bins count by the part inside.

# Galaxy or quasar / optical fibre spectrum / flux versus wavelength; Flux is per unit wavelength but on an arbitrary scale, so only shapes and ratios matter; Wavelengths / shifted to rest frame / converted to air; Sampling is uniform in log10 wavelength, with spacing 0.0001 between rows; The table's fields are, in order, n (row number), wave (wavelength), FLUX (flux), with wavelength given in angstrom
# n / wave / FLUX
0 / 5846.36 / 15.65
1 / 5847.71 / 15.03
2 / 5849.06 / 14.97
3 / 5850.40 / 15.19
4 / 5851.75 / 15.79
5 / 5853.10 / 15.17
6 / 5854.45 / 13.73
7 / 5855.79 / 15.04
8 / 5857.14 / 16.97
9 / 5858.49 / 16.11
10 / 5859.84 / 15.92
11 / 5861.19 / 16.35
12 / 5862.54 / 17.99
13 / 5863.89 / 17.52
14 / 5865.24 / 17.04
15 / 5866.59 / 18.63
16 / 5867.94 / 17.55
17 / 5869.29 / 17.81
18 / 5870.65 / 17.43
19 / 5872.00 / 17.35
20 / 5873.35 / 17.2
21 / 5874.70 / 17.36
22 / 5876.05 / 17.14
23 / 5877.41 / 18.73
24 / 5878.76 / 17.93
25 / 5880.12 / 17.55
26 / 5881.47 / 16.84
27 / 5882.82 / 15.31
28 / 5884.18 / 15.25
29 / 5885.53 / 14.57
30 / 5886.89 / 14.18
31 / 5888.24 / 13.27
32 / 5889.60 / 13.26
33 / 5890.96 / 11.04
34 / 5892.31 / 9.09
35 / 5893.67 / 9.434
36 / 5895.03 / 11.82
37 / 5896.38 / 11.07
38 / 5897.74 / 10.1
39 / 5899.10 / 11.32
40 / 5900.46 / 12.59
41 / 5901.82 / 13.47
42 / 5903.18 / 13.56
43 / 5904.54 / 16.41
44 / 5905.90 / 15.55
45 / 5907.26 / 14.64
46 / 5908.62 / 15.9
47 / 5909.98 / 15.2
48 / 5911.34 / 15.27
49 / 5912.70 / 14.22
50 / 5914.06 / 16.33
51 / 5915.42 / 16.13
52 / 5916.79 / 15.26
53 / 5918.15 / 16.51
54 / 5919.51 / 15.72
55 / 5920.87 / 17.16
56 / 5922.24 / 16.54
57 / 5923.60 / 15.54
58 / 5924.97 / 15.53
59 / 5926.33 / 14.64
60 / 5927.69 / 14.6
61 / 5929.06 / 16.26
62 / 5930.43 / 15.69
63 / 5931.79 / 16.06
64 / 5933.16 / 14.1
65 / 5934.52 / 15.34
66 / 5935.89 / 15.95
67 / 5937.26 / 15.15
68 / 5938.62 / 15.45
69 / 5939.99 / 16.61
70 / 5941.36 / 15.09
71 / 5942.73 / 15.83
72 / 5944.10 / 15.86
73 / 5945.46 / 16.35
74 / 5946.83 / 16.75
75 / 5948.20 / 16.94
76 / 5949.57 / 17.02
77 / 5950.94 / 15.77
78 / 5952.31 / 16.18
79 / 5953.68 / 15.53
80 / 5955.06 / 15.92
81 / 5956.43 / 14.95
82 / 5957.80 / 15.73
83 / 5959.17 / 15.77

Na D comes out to 5.73 angstrom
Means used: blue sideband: 17.5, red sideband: 15.7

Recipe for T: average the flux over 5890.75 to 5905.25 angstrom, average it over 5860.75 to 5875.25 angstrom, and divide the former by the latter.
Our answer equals 0.68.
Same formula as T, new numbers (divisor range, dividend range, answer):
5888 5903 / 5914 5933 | 1.37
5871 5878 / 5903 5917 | 0.88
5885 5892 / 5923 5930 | 1.18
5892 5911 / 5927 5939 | 1.19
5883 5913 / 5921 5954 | 1.19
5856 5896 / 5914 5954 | 1.01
